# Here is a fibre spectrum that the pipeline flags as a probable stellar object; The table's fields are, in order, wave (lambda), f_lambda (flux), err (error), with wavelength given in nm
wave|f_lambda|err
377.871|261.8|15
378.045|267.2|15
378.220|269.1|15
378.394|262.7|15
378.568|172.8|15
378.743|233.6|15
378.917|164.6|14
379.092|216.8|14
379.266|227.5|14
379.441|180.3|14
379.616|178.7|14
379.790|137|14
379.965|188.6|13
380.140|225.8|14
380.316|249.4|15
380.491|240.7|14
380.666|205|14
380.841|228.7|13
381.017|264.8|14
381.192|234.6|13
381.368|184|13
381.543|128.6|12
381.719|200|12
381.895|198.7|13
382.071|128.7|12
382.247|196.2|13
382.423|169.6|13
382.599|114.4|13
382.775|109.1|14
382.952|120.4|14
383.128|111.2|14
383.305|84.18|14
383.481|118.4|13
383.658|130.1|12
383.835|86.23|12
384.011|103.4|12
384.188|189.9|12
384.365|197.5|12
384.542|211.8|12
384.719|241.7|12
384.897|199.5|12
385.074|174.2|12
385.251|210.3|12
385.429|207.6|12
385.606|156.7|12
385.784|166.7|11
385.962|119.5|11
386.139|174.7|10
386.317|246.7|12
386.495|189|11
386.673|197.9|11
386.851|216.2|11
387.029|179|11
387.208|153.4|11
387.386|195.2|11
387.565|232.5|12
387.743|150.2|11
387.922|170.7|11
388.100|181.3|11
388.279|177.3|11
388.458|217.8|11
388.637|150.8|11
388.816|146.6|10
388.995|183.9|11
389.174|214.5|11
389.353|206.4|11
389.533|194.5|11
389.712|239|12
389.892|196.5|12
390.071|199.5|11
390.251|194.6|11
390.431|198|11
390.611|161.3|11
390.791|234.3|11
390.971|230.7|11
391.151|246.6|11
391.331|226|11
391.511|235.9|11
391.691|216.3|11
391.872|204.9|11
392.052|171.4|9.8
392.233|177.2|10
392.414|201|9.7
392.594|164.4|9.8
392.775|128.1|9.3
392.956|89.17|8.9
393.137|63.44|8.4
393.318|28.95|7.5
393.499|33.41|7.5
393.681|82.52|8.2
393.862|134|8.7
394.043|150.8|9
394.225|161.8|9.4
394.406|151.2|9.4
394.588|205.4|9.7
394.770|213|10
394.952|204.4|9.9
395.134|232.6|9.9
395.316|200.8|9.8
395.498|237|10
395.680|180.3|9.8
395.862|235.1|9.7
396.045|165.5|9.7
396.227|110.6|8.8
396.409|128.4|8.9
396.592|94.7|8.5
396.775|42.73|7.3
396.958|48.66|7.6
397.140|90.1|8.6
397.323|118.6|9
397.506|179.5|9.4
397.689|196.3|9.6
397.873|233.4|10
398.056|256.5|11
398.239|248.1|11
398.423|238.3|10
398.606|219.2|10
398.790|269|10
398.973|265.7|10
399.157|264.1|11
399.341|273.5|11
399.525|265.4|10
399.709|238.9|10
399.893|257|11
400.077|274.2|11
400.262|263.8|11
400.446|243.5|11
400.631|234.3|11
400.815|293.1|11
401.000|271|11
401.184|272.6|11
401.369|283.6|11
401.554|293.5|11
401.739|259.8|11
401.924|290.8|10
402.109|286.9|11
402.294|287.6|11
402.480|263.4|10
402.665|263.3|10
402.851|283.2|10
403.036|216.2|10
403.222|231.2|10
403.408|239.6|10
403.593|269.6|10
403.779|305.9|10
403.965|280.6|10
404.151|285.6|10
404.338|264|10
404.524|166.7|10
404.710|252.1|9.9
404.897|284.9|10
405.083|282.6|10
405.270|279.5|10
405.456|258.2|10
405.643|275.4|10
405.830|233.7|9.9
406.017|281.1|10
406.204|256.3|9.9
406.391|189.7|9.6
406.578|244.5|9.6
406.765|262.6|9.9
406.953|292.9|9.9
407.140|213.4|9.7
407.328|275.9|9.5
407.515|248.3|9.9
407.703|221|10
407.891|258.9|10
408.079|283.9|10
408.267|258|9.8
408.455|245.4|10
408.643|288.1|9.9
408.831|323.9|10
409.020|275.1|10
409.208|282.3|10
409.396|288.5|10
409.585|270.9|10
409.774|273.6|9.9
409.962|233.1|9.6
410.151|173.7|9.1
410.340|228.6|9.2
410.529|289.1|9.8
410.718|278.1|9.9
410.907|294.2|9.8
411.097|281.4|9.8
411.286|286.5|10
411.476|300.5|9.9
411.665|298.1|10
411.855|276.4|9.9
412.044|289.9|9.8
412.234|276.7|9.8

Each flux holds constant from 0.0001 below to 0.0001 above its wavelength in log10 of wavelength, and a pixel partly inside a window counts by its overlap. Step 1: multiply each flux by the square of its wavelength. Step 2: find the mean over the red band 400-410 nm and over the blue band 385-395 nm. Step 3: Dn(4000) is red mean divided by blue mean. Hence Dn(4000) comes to 1.61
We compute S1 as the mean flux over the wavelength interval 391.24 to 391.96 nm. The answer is 221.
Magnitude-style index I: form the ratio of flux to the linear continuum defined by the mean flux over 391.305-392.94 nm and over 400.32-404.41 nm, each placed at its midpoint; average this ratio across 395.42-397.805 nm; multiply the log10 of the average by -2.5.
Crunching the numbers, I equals 0.490 mag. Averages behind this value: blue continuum 186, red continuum 269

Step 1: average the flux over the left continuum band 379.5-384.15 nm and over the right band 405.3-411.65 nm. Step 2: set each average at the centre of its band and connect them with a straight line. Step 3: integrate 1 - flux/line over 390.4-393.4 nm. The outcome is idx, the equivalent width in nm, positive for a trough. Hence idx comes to 0.41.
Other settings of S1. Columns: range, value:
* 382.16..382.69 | 160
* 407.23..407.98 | 251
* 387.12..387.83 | 183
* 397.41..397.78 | 187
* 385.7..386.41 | 177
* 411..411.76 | 291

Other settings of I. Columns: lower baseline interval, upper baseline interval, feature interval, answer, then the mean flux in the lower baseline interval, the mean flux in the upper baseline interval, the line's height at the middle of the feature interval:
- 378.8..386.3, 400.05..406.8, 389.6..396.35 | 0.24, 176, 263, 220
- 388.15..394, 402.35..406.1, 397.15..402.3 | -0.08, 173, 261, 231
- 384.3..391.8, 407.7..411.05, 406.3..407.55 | 0.05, 196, 266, 258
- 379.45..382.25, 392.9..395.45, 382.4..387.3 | 0.11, 199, 142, 182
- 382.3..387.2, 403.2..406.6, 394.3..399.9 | 0.14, 164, 258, 221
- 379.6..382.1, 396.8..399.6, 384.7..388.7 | 0.09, 202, 207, 204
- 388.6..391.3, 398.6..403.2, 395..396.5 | 0.25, 201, 266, 235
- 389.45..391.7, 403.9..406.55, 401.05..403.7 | -0.08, 213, 256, 248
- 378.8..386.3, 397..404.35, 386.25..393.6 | 0.14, 176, 250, 207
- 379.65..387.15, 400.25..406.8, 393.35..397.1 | 0.47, 177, 262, 227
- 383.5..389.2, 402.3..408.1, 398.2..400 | -0.10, 179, 257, 232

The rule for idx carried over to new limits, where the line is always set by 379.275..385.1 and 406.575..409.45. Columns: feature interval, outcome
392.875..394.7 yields 0.89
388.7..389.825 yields 0.02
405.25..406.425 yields 0.02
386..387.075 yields -0.04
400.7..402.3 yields -0.25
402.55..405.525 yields -0.09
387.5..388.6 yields 0.06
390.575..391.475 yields -0.08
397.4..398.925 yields 0.01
